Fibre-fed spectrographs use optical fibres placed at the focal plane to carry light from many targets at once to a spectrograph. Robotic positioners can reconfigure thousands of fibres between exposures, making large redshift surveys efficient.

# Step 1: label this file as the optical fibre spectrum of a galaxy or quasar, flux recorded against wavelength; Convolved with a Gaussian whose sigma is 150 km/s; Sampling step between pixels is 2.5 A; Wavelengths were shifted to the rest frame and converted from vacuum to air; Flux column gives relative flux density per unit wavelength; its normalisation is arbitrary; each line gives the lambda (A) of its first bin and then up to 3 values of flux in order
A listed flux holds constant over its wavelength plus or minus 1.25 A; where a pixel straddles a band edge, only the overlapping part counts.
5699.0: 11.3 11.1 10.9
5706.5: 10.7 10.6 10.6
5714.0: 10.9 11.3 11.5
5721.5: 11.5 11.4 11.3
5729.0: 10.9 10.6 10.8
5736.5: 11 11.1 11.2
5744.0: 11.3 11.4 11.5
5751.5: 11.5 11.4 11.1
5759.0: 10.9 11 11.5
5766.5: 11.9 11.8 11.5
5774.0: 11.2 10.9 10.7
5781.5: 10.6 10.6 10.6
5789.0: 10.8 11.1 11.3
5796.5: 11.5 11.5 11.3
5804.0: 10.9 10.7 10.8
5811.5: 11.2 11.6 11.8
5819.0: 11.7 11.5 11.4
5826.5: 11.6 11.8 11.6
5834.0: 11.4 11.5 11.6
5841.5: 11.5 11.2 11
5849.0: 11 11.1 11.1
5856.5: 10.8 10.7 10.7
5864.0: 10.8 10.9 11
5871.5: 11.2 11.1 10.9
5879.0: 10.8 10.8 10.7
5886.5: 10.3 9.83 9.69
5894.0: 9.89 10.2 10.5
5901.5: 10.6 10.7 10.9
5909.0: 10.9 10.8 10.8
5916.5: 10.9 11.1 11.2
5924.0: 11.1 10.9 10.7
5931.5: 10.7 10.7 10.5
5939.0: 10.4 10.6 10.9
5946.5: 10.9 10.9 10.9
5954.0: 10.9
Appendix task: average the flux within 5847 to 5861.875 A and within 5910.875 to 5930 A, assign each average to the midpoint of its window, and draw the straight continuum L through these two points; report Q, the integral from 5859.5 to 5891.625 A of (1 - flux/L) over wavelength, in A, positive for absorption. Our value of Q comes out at 0.65 A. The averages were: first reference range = 10.9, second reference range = 10.9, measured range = 10.7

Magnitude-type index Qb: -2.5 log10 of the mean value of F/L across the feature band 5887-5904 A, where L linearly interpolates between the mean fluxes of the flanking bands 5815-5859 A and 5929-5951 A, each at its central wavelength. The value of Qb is 0.085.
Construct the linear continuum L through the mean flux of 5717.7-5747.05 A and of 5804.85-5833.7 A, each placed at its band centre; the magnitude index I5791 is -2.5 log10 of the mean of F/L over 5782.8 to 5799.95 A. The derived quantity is 0.03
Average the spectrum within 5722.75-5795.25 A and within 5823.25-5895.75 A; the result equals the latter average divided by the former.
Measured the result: 1.0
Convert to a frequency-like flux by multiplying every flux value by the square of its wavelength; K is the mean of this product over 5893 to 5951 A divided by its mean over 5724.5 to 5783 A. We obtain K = 1.02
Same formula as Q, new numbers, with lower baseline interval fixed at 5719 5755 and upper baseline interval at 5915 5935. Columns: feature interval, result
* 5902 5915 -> 0.2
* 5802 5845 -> -1.3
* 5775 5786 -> 0.4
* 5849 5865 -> 0.2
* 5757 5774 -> -0.4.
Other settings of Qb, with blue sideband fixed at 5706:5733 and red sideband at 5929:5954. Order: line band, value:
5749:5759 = -0.03 mag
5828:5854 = -0.05 mag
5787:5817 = -0.03 mag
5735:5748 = -0.02 mag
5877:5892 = 0.04 mag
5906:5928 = -0.02 mag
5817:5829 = -0.07 mag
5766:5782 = -0.03 mag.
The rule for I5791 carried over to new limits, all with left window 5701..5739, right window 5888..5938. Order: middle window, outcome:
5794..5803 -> -0.05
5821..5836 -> -0.07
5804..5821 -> -0.04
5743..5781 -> -0.04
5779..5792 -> 0.02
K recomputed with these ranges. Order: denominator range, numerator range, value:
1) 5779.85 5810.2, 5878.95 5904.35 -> 0.97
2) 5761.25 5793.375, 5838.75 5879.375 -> 1.02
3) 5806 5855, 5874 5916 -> 0.95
